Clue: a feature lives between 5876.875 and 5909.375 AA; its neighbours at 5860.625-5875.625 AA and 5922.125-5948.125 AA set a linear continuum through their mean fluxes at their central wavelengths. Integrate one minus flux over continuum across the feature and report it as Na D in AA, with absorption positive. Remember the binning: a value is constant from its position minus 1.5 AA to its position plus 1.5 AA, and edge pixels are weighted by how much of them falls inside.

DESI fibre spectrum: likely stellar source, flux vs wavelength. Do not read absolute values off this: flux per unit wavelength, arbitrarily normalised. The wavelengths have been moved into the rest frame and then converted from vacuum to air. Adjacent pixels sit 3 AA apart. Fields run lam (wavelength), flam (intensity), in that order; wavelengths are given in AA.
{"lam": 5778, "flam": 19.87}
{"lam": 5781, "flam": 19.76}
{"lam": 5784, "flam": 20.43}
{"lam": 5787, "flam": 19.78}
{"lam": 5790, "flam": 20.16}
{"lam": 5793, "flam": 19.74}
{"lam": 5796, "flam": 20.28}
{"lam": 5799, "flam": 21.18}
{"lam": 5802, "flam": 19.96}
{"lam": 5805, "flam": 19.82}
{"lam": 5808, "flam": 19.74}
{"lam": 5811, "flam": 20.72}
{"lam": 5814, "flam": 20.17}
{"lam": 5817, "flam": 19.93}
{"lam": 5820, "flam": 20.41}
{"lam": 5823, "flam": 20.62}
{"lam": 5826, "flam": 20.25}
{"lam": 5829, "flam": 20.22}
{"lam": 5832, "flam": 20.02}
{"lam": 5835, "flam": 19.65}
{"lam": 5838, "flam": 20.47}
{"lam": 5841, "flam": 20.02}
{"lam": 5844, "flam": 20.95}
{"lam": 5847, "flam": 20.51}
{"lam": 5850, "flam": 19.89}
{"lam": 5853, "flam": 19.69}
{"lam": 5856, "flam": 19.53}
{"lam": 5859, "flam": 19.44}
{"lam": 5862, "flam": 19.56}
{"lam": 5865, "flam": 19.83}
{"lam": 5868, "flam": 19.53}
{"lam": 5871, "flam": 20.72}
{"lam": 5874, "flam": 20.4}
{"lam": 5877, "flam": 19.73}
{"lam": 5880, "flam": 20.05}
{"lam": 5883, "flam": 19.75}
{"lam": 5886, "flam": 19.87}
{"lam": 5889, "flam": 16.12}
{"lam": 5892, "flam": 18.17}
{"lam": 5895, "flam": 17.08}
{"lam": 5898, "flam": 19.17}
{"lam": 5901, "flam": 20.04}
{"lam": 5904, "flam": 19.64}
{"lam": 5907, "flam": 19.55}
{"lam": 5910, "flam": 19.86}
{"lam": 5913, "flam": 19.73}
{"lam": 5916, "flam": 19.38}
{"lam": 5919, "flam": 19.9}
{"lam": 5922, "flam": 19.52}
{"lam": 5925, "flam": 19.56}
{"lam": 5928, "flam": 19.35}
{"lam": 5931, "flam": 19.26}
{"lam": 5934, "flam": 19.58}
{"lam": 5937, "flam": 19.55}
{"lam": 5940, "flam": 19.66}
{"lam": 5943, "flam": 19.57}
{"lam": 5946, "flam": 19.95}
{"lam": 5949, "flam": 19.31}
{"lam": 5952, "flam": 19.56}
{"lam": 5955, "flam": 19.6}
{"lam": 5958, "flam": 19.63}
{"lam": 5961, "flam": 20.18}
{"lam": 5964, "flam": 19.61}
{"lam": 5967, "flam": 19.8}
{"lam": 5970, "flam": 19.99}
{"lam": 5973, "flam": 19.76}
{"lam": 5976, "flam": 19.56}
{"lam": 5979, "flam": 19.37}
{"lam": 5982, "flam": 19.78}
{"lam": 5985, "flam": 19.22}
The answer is 1.4 AA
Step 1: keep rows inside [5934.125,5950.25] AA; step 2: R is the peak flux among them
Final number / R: 19.95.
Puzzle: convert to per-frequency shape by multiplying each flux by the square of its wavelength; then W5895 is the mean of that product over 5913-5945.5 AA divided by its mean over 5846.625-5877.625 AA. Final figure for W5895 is 1.0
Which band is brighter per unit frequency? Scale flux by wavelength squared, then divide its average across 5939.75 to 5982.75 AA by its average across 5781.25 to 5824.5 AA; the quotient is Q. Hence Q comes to 1.03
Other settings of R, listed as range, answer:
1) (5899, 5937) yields 20.04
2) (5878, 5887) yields 20.05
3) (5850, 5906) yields 20.72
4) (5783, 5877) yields 21.18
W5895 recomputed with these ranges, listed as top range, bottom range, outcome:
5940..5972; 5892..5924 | 1.04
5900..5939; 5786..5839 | 1.01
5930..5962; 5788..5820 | 1.02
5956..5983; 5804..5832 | 1.03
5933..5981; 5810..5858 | 1.02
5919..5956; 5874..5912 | 1.04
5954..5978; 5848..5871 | 1.04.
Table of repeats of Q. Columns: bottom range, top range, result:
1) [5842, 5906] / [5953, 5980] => 1.04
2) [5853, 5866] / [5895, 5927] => 1.01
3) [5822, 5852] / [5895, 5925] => 0.99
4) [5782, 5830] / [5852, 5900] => 0.98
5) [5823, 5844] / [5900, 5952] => 1.00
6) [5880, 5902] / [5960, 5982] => 1.09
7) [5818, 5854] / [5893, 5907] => 0.96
